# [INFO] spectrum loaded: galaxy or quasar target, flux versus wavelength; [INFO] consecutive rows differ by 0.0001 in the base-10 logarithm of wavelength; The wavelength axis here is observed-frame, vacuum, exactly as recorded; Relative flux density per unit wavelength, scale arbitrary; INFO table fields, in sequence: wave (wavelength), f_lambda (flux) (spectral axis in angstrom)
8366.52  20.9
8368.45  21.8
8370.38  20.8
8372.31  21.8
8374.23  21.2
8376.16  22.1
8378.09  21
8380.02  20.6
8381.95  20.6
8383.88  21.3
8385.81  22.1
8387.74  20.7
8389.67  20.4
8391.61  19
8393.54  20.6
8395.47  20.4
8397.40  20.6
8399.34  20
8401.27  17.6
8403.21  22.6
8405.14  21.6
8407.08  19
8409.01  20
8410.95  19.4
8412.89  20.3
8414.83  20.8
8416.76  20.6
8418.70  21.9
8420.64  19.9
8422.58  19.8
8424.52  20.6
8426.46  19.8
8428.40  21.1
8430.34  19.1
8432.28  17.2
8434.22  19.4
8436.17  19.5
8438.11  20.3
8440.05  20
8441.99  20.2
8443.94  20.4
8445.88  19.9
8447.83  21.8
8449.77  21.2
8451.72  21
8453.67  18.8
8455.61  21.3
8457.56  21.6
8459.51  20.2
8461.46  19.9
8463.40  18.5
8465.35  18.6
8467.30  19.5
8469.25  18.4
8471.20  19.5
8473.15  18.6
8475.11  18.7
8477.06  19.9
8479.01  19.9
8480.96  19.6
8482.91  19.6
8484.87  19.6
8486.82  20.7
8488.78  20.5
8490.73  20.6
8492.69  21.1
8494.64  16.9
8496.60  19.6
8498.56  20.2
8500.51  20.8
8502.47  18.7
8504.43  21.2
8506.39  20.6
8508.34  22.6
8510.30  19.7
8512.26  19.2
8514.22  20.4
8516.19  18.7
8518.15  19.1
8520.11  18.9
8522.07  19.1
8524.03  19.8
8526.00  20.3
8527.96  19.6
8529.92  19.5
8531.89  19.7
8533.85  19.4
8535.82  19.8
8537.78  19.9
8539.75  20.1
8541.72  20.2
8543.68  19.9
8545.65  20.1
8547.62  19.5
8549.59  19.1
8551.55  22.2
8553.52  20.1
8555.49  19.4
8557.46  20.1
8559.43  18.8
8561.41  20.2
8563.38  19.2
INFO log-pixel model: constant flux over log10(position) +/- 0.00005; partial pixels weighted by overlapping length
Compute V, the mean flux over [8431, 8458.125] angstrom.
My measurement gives 20.2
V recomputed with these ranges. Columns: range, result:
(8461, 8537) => 19.7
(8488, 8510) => 20.2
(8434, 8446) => 20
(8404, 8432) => 20.2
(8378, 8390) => 21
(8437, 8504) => 19.9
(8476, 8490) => 20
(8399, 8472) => 20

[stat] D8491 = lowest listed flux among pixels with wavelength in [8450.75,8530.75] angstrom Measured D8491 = 16.9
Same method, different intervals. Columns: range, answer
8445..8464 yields 18.5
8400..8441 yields 17.2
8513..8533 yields 18.7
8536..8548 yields 19.5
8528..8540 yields 19.4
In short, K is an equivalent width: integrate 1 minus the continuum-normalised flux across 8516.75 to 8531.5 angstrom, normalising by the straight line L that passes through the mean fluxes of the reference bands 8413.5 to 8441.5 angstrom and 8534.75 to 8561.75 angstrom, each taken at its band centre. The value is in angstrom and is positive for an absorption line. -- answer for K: 0.4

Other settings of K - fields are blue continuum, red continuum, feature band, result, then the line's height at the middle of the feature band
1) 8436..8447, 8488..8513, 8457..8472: 0.5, 20.1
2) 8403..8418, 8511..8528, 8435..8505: 0.0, 19.9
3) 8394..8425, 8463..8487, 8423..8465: -0.6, 19.8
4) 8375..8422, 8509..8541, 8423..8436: 0.5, 20.3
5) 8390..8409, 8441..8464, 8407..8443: 0.6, 20.3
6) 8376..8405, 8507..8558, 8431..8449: 0.4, 20.4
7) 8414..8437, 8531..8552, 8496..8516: -0.3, 20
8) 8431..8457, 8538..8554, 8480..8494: 0.0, 20.1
